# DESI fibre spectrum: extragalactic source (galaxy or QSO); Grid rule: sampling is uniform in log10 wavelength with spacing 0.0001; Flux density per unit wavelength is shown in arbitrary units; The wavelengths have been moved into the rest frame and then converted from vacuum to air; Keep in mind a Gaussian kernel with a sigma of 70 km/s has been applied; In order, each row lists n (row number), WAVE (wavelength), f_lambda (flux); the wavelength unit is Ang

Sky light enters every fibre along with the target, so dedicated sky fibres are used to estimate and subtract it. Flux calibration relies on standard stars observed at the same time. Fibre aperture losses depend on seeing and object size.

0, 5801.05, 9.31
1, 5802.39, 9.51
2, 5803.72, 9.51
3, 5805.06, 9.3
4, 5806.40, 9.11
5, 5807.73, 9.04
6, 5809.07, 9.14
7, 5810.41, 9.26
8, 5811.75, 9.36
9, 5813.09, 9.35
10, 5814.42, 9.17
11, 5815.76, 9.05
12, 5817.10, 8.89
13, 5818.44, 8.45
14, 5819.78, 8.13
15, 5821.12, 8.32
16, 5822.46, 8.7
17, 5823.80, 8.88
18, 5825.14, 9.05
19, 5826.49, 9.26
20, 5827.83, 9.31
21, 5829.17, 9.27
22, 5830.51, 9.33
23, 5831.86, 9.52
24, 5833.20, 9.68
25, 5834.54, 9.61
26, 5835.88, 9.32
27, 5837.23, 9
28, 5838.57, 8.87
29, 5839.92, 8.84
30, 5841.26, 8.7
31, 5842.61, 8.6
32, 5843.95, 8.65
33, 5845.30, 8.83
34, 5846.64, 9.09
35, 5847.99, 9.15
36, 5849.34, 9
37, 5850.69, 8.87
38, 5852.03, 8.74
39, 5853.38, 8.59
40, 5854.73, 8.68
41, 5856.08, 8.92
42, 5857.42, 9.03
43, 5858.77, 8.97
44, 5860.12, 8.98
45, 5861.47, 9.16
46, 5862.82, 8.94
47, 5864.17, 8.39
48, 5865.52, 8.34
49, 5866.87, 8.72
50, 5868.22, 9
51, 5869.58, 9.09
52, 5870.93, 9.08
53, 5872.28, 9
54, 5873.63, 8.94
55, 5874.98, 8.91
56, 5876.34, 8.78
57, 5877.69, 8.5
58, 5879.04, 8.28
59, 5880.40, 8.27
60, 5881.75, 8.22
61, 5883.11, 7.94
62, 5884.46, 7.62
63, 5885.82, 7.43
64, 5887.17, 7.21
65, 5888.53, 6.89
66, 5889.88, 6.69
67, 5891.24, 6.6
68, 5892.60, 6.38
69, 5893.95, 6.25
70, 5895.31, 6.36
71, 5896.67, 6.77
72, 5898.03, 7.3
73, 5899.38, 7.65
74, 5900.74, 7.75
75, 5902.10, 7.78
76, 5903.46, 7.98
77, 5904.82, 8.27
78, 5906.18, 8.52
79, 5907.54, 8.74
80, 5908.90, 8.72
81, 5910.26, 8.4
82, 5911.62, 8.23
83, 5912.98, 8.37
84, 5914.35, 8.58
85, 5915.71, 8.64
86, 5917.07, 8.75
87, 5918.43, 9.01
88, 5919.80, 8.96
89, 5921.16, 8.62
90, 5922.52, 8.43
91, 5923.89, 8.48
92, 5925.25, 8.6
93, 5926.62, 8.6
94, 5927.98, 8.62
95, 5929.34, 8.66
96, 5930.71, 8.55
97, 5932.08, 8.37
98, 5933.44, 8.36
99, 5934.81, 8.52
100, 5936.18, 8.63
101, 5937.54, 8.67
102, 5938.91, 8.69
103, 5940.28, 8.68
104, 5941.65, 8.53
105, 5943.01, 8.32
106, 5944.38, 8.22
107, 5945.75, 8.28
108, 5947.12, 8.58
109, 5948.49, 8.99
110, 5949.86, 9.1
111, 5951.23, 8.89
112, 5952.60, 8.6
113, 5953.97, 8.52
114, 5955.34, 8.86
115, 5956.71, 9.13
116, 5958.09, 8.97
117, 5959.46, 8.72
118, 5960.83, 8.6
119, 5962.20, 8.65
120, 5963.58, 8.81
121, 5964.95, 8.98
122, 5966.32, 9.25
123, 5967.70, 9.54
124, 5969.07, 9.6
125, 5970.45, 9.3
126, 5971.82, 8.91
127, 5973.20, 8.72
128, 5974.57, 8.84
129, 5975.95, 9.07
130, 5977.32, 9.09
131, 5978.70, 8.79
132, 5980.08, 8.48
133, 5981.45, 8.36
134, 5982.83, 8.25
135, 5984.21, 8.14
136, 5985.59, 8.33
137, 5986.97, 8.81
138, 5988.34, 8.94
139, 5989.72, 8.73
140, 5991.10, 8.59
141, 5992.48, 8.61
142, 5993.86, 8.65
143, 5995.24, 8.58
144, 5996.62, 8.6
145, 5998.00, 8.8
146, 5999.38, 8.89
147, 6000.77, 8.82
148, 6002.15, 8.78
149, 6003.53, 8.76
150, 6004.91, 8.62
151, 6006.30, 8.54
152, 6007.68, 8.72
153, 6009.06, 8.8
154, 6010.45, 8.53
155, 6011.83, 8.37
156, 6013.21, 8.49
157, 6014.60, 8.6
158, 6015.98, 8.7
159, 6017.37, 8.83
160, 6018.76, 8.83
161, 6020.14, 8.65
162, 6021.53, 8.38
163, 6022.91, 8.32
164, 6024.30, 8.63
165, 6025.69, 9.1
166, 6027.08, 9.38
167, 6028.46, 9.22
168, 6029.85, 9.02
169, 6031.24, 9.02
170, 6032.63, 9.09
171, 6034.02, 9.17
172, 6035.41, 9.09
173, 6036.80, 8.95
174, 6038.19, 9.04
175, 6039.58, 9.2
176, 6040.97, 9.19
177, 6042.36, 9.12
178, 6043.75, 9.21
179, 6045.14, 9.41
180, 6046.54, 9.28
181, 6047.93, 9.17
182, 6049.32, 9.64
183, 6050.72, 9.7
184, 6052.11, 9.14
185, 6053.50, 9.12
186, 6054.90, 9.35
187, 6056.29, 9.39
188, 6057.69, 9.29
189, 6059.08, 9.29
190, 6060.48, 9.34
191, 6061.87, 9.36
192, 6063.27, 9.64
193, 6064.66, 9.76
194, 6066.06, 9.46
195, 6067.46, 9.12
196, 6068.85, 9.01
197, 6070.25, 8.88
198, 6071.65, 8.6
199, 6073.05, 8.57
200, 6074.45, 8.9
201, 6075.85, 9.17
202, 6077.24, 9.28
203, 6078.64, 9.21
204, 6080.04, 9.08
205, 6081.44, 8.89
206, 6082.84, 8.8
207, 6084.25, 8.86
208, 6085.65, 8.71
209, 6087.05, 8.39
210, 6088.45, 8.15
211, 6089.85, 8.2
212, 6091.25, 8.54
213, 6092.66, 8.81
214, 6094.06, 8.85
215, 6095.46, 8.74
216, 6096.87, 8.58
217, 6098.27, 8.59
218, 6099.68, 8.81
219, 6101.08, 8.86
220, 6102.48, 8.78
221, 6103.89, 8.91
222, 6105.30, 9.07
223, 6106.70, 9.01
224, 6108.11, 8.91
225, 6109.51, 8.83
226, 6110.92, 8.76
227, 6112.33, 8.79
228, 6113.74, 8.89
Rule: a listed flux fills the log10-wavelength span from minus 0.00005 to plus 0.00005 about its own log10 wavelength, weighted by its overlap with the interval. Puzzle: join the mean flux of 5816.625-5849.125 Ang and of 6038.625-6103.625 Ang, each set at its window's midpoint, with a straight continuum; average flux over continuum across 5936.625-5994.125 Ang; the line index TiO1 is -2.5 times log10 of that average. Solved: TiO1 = 0.030 mag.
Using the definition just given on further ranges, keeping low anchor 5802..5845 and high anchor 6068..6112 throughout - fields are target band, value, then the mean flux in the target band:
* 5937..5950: 0.04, 8.58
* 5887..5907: 0.24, 7.24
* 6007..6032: 0.01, 8.76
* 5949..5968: 0.01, 8.89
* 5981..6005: 0.03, 8.63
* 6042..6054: -0.06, 9.32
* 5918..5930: 0.04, 8.66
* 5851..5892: 0.08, 8.4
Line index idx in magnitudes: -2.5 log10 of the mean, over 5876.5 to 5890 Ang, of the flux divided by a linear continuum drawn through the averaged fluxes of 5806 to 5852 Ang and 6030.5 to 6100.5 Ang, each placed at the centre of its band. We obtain 0.16 mag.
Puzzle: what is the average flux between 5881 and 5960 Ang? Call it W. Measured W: 8.21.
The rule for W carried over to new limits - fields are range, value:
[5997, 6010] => 8.74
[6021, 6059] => 9.14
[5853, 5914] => 8.15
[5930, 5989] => 8.74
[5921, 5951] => 8.57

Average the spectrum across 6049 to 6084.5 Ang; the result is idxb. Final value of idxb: 9.18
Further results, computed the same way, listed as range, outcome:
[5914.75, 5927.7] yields 8.68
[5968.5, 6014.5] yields 8.71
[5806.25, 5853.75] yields 9.01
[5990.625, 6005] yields 8.71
